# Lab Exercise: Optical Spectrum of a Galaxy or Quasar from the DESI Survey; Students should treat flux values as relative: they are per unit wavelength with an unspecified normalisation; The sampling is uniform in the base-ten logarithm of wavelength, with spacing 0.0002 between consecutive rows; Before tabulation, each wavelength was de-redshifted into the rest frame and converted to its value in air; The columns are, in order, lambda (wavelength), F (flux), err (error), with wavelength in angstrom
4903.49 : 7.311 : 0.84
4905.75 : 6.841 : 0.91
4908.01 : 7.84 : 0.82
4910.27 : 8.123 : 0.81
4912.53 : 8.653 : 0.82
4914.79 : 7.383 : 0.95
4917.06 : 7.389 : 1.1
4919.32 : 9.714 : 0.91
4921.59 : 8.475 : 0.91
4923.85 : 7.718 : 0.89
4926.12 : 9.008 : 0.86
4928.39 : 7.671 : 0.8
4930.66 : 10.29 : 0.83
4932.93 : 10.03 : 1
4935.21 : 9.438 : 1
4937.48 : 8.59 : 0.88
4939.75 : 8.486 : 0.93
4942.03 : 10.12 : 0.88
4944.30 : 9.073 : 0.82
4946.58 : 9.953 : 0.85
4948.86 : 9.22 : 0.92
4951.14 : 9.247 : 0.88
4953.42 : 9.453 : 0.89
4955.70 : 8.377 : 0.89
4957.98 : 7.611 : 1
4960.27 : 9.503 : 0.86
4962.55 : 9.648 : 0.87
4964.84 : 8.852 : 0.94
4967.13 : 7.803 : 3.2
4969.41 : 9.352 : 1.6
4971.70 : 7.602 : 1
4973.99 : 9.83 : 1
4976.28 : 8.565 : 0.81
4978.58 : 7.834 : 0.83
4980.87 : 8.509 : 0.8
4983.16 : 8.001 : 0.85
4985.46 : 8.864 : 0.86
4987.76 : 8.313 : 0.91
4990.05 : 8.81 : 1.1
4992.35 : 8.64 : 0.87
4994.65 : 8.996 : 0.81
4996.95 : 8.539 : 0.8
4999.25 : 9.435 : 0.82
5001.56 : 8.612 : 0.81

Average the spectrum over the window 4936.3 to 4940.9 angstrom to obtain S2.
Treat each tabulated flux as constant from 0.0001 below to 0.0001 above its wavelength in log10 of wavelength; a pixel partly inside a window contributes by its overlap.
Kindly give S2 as 8.56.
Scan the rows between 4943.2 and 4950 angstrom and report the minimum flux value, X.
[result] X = 9.073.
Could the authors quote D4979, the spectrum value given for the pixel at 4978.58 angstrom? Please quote 7.834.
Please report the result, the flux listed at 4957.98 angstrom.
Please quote 7.611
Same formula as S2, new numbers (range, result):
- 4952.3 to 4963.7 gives 8.92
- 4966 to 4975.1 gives 8.65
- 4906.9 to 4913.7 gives 8.21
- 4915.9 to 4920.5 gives 8.54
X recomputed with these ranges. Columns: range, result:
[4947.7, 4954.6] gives 9.22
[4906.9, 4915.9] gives 7.383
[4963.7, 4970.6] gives 7.803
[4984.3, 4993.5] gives 8.313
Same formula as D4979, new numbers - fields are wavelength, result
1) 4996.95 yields 8.539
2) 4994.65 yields 8.996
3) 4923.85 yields 7.718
